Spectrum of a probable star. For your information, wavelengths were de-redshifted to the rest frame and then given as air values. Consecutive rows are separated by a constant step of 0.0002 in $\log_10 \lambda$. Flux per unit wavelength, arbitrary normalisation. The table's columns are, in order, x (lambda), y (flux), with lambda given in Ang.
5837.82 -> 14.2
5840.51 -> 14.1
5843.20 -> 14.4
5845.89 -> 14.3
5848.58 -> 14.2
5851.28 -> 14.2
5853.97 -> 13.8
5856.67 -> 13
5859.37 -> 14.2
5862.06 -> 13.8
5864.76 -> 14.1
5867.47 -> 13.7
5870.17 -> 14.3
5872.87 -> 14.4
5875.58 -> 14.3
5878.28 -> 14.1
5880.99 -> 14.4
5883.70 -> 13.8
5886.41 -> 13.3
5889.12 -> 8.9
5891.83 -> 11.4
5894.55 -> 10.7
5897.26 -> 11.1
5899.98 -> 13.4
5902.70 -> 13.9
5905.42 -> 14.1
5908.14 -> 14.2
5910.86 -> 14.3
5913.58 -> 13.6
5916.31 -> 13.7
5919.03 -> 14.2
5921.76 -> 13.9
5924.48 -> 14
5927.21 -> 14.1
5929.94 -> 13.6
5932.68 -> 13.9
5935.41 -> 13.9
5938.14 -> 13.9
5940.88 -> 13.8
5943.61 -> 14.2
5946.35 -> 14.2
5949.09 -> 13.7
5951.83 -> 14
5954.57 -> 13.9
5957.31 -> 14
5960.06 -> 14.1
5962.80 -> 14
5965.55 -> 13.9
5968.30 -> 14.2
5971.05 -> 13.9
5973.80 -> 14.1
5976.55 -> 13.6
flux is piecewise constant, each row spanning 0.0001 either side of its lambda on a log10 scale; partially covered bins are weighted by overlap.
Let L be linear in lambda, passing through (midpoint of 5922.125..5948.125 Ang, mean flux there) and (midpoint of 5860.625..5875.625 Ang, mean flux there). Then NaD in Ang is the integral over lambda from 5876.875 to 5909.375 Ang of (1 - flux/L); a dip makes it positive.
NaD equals 2.92 Ang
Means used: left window 14.1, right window 14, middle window 12.8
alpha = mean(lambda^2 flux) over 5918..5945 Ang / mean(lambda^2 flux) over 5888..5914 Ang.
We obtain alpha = 1.1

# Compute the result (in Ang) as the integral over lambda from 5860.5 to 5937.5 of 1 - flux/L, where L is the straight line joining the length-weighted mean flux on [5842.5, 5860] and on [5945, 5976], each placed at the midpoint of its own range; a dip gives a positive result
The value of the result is 2.8 Ang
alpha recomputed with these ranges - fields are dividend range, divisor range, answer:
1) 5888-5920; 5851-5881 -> 0.93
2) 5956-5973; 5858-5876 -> 1.03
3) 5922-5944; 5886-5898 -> 1.29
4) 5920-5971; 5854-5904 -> 1.08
